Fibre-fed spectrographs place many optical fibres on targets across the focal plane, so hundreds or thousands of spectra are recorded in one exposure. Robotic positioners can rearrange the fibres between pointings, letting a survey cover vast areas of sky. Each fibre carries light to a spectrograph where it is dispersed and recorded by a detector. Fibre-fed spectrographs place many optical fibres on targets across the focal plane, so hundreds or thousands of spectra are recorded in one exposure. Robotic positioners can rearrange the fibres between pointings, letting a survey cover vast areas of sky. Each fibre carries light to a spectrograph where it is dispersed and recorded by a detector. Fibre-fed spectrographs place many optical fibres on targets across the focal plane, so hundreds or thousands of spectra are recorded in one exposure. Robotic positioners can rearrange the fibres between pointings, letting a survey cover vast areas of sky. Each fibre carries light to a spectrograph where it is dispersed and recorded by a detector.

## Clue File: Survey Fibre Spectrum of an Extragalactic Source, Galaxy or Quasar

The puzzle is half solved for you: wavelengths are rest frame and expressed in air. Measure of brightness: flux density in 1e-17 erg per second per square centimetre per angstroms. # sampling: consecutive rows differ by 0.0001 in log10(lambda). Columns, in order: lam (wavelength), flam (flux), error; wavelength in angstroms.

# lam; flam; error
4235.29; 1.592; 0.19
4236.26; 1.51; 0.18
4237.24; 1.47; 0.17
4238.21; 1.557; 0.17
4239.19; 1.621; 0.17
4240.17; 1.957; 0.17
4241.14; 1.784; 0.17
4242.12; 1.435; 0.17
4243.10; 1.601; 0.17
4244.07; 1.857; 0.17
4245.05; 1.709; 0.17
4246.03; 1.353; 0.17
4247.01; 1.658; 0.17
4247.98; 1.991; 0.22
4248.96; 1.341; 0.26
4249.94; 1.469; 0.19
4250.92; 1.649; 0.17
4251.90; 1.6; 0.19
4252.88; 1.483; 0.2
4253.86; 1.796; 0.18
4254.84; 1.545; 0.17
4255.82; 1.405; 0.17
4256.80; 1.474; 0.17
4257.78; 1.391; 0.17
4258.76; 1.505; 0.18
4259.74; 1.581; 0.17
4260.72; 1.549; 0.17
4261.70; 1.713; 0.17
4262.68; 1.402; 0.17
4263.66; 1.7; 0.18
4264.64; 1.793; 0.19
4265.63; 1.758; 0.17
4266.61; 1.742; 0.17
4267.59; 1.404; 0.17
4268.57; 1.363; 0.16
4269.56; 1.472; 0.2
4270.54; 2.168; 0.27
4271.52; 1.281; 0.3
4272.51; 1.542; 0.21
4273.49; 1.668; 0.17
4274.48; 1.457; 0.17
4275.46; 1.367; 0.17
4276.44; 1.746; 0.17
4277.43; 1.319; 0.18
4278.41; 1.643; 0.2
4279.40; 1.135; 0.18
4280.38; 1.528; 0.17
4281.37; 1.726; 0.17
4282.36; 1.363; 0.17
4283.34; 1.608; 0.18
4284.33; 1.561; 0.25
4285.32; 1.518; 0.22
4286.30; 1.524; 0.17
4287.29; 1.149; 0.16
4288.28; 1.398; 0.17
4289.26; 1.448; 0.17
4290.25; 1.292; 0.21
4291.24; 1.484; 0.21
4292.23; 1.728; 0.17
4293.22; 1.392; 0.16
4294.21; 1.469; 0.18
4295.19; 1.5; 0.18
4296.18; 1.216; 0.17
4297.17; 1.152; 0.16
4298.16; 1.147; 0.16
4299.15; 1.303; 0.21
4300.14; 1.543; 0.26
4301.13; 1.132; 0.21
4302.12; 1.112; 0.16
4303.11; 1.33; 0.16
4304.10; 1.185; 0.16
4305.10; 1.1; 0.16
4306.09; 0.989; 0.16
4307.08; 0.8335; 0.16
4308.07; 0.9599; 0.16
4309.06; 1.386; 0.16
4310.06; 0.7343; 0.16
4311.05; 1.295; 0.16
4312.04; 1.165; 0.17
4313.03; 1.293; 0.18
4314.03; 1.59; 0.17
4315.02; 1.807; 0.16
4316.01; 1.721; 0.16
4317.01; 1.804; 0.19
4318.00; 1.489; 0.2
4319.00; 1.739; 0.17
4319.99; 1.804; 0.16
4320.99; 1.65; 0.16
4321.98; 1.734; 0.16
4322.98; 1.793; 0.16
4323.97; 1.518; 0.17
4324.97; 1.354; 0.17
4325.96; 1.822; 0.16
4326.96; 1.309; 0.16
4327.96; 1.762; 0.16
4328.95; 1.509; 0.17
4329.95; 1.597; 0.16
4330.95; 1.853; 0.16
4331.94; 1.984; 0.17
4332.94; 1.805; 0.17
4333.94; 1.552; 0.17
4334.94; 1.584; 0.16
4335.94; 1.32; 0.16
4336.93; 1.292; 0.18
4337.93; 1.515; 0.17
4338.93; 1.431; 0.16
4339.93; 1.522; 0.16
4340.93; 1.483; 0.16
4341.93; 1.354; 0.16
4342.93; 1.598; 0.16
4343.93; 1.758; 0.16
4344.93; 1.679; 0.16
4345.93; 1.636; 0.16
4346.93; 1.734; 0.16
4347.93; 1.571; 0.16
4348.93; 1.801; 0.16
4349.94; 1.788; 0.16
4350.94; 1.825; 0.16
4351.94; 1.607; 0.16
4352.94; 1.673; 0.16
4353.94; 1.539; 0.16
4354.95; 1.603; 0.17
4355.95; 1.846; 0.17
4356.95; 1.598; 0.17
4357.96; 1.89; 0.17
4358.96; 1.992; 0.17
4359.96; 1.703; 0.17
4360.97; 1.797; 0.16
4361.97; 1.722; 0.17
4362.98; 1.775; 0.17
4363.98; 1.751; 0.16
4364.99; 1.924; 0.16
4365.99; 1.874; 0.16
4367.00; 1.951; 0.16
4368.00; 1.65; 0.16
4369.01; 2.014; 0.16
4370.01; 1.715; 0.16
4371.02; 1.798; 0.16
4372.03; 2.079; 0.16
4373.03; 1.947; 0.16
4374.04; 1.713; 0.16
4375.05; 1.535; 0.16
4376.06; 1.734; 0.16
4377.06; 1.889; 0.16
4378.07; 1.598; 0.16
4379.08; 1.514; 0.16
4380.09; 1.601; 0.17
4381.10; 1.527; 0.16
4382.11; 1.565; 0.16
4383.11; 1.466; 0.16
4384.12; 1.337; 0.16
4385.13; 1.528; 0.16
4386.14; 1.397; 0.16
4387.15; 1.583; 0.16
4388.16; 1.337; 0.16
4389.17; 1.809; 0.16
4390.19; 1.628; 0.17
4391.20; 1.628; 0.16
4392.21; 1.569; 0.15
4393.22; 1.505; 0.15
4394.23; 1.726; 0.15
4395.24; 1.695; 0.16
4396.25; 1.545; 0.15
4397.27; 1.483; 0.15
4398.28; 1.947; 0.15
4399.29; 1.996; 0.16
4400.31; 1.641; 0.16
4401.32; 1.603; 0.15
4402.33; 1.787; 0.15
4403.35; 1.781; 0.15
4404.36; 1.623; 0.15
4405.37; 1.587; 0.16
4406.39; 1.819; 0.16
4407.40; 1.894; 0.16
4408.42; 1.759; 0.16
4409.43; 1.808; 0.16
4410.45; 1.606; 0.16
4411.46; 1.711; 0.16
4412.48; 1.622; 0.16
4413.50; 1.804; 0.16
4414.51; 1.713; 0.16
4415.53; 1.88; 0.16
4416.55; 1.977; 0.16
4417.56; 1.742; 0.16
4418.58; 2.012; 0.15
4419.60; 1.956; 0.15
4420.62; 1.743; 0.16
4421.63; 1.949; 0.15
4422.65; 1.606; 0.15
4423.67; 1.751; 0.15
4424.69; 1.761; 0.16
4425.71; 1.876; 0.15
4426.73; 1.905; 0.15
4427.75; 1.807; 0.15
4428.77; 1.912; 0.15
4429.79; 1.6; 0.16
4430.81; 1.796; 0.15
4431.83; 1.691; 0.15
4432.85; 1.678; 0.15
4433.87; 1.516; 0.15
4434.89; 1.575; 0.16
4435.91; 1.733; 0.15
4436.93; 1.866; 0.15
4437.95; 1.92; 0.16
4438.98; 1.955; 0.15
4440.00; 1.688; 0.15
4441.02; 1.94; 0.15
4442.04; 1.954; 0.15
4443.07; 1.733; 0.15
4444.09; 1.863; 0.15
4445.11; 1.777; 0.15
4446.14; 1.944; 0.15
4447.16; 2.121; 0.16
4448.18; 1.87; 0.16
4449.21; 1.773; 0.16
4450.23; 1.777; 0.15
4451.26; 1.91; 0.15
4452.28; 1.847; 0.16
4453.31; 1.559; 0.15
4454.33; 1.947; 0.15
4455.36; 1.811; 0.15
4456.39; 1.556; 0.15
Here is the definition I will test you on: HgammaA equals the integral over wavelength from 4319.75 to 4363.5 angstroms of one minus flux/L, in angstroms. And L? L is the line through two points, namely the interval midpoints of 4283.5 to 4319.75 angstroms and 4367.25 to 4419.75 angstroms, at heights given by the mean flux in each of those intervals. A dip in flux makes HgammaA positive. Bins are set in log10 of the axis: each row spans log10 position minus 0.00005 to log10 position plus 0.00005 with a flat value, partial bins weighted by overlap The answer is -4.30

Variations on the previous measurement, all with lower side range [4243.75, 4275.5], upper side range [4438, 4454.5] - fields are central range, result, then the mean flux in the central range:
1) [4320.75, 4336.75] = 0.5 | 1.63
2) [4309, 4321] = 1.2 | 1.5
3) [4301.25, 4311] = 3.4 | 1.08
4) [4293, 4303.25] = 2.1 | 1.3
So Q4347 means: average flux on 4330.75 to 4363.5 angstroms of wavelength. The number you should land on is 1.66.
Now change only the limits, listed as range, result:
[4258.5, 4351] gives 1.5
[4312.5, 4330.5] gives 1.63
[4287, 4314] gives 1.26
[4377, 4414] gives 1.64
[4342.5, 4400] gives 1.7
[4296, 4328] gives 1.38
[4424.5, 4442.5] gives 1.79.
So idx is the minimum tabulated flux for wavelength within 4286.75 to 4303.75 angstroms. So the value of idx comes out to 1.112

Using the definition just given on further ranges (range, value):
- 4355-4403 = 1.337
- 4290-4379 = 0.7343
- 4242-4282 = 1.135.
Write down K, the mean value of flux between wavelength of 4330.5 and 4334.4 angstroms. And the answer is 1.8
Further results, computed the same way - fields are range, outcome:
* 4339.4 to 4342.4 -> 1.45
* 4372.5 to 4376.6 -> 1.74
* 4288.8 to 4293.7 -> 1.47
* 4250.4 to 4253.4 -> 1.58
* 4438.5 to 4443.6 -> 1.85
